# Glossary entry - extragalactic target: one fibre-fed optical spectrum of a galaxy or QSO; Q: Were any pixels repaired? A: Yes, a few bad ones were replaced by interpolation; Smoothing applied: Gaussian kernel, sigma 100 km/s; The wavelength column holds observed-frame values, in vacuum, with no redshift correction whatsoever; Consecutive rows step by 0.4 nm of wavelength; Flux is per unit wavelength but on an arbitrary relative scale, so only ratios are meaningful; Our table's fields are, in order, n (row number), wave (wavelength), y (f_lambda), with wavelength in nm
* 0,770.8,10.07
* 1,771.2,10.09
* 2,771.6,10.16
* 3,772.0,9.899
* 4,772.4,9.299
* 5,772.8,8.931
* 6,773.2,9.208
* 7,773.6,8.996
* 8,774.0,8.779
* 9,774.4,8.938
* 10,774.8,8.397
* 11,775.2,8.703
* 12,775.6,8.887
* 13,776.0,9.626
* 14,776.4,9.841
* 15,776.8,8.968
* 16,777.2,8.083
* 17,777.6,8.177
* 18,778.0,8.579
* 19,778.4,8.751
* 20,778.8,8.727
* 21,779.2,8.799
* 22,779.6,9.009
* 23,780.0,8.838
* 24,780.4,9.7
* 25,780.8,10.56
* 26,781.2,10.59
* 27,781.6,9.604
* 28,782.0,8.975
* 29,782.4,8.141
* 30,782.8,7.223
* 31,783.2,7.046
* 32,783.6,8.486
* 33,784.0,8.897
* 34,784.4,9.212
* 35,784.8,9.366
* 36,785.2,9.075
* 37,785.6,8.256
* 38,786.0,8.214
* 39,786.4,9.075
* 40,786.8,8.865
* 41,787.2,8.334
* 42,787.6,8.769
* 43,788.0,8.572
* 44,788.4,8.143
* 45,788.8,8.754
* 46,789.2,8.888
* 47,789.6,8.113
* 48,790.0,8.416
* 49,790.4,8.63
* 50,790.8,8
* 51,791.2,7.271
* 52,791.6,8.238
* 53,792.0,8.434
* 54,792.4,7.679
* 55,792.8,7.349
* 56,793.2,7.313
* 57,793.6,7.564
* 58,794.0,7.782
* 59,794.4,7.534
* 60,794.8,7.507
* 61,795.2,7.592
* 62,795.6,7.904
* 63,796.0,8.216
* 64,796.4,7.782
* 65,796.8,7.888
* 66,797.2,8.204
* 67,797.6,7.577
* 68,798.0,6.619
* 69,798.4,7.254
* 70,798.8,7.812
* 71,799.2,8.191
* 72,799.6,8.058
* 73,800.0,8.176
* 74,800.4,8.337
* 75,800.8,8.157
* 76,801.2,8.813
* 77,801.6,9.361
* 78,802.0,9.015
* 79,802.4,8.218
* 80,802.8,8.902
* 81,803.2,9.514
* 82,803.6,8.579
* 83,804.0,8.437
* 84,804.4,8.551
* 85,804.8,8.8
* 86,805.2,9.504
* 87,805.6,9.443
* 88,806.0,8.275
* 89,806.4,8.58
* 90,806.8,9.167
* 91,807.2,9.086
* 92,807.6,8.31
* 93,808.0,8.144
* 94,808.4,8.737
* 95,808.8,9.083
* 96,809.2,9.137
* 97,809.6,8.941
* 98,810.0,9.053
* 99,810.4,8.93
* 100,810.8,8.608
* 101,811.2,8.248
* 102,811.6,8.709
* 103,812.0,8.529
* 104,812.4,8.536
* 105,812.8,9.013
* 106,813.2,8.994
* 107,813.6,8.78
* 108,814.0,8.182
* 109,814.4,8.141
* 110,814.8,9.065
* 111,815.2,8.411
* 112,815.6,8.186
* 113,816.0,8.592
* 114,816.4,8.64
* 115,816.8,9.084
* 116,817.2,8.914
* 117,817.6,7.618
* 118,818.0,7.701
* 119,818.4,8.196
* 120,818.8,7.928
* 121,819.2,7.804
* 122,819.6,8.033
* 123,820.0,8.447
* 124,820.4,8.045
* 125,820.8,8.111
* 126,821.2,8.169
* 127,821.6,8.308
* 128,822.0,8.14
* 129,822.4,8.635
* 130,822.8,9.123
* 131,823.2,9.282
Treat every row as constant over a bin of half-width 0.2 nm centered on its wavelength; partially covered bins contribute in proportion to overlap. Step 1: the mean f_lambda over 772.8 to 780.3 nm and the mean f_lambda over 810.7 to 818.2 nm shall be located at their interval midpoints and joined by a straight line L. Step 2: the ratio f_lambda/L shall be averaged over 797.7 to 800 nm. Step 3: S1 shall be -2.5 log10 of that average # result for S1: 0.14 mag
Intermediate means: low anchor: 8.86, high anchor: 8.52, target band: 7.64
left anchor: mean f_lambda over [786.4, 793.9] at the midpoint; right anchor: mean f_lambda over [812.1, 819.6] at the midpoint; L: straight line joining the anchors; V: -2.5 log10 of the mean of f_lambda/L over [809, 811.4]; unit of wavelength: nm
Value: -0.06 mag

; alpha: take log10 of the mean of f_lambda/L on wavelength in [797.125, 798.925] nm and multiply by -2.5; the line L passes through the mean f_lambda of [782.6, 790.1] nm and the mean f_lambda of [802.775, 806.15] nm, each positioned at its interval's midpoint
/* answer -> 0.18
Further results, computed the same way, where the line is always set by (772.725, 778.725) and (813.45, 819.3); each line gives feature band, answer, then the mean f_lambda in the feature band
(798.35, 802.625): 0.026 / 8.35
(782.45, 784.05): 0.120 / 7.84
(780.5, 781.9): -0.154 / 10.1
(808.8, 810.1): -0.076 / 9.05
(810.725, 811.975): -0.012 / 8.51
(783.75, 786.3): -0.012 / 8.84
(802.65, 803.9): -0.055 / 8.96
